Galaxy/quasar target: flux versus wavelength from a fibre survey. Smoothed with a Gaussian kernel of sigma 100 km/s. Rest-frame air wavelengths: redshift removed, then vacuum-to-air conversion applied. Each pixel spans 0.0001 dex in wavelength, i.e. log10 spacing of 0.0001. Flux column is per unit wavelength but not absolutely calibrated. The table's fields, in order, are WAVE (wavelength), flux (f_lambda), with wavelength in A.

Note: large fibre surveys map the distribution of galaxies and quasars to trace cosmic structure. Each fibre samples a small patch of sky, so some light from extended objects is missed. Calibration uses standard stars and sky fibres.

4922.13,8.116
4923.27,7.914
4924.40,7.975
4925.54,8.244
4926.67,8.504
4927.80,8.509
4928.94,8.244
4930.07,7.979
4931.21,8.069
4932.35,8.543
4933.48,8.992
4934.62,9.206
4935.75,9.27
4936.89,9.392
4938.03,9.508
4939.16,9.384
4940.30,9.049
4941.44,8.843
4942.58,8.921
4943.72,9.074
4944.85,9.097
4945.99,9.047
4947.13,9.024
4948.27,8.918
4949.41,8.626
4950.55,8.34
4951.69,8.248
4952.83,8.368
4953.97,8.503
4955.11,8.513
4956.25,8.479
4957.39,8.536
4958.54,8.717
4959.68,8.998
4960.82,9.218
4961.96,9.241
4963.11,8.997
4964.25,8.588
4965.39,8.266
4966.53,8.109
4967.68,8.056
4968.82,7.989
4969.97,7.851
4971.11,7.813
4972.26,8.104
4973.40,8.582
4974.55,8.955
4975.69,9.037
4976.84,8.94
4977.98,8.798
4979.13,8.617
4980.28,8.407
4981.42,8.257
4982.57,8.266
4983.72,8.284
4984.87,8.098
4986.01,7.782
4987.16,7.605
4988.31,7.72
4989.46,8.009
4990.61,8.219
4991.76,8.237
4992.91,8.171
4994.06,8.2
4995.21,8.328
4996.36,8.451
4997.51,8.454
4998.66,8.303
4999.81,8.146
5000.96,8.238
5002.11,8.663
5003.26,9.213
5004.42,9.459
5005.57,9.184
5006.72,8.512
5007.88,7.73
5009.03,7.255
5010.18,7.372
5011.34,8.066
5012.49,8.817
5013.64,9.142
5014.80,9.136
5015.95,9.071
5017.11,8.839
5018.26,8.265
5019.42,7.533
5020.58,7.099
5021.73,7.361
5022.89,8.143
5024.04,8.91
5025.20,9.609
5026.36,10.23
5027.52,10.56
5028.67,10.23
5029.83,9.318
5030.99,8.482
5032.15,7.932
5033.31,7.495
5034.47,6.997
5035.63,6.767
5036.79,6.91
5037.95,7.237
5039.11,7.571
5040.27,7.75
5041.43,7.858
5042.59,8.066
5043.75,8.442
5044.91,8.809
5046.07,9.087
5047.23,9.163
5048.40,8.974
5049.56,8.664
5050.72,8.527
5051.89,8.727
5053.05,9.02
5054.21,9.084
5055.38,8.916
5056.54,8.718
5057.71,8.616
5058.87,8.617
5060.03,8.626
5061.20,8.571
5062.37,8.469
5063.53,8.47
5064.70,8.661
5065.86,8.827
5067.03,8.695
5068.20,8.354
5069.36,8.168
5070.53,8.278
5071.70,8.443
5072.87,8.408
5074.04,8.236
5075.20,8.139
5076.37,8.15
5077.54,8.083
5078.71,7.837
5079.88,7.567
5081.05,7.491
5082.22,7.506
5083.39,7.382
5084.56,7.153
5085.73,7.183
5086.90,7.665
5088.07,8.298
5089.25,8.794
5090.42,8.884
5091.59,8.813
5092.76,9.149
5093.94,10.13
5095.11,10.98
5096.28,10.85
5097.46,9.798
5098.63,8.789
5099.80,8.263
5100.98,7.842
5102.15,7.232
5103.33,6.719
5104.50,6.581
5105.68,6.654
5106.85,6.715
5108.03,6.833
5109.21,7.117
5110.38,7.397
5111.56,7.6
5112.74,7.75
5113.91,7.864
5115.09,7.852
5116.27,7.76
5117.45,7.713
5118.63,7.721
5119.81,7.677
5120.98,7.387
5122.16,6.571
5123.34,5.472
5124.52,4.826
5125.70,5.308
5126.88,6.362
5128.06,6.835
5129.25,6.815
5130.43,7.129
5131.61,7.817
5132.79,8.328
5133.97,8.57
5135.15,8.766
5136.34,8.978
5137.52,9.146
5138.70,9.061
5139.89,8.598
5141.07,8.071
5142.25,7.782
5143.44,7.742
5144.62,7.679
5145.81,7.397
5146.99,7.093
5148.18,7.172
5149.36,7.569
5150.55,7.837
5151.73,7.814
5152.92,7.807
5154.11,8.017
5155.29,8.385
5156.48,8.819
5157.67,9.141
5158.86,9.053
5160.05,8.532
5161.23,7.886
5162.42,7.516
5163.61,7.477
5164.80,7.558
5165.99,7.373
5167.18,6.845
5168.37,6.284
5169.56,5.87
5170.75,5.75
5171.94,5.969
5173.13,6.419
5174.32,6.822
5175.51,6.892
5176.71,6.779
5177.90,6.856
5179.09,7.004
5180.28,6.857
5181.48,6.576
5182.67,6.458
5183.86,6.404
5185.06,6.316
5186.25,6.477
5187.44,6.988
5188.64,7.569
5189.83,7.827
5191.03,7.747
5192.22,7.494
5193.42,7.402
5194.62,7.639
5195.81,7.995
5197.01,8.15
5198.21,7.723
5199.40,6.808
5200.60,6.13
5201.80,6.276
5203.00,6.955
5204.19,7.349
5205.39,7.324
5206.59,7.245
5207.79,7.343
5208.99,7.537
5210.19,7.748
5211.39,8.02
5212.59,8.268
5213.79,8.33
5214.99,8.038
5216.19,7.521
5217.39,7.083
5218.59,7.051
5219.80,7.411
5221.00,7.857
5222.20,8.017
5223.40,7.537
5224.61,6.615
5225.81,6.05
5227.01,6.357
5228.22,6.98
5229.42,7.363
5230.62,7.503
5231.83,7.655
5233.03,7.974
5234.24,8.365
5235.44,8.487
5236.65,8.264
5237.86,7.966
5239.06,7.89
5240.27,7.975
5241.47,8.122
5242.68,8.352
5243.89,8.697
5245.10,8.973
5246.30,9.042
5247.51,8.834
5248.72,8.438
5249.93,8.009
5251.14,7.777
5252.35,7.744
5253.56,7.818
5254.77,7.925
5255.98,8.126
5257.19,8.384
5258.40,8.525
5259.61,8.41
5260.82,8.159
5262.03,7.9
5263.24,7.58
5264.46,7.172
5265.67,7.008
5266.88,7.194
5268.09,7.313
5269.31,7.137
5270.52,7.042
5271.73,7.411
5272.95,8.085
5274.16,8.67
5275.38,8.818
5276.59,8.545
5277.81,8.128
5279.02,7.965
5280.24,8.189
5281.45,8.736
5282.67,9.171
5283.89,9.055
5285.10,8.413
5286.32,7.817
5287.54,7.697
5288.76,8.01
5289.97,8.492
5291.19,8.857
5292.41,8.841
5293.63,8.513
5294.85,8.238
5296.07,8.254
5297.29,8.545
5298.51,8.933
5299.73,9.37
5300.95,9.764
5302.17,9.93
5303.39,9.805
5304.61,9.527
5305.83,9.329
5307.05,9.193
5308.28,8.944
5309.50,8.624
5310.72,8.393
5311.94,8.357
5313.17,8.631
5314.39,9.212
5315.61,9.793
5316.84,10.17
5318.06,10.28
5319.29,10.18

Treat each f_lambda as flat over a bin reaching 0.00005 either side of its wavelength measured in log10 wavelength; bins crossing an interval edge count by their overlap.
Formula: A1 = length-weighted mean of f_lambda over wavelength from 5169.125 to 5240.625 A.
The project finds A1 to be 7.26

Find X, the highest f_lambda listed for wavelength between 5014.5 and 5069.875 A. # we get 10.56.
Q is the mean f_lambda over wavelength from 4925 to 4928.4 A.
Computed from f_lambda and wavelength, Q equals 8.43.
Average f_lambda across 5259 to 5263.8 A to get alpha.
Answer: 8.03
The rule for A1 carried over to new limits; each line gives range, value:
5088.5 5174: 7.72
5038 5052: 8.41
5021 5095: 8.41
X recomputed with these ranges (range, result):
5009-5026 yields 9.609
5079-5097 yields 10.98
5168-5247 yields 9.042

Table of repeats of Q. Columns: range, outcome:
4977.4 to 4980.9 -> 8.62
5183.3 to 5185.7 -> 6.36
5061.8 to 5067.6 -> 8.63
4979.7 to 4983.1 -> 8.31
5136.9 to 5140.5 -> 8.94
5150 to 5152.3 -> 7.85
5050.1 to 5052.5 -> 8.63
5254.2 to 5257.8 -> 8.15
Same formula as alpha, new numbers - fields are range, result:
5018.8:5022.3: 7.34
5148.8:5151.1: 7.69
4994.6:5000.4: 8.34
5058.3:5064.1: 8.55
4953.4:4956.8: 8.5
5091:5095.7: 9.78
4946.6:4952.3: 8.62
